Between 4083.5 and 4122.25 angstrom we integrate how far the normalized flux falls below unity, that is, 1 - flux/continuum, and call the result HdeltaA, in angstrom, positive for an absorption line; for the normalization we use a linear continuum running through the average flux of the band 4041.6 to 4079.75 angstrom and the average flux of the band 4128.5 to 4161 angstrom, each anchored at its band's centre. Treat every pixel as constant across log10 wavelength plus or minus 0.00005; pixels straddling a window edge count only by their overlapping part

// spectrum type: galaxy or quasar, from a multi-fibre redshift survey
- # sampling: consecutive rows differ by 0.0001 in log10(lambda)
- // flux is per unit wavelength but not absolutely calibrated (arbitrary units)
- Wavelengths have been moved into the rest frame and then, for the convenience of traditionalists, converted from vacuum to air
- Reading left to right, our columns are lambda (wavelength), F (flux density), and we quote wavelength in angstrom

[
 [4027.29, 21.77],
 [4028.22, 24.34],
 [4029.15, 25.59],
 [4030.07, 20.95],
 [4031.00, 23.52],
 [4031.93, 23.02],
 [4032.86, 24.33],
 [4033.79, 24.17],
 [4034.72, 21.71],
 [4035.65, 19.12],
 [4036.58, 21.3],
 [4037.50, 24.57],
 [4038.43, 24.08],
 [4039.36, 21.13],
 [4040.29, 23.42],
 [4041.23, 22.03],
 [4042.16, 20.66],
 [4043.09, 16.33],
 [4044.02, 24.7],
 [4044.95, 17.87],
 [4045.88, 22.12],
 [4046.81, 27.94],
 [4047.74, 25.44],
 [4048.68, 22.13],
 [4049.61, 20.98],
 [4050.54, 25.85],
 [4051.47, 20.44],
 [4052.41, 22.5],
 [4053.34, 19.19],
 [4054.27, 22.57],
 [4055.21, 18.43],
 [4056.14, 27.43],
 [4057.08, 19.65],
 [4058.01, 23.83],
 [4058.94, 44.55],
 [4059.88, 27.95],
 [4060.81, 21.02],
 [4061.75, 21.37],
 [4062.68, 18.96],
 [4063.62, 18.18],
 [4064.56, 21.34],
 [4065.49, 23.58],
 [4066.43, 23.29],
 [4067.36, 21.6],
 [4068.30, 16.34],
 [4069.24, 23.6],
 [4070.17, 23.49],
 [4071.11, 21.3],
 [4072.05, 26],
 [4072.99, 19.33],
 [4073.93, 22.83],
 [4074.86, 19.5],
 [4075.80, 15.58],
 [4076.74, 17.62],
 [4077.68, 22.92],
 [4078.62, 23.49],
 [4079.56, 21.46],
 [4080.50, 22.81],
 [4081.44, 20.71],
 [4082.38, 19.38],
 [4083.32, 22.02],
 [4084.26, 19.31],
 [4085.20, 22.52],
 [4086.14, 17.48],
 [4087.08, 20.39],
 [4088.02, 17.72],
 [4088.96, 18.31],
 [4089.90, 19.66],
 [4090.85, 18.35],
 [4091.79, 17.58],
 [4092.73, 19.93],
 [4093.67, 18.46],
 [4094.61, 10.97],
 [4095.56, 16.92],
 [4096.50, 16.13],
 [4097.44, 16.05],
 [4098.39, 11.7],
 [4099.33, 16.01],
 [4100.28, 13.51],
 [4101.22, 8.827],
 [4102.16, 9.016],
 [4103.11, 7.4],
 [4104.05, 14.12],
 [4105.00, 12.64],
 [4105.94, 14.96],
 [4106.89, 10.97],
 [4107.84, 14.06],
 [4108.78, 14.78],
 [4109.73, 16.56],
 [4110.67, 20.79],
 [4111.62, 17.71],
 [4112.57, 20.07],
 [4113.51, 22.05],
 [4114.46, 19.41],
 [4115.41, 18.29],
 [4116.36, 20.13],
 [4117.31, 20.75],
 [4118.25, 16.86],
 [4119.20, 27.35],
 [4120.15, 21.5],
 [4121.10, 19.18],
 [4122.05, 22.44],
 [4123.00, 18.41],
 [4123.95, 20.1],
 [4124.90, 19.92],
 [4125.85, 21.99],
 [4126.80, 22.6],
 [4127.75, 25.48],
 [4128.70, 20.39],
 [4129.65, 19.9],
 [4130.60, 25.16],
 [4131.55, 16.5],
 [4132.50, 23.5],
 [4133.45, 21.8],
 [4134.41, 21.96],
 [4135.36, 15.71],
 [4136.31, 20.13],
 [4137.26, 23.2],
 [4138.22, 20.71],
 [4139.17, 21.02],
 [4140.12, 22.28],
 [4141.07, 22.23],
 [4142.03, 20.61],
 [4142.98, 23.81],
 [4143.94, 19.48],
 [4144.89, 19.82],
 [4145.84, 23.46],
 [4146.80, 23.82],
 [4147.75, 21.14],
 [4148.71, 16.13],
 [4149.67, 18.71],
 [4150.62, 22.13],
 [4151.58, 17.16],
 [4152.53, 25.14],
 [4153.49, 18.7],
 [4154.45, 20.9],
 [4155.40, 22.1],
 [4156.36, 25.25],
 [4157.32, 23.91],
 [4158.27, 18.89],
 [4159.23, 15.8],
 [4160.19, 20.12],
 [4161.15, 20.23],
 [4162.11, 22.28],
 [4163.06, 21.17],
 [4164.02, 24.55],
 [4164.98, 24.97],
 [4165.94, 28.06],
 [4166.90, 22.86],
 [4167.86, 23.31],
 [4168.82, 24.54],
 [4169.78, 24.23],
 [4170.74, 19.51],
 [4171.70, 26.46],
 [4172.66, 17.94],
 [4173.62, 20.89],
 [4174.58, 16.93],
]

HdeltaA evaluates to 8.1 angstrom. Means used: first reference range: 22.3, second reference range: 20.9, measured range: 17.1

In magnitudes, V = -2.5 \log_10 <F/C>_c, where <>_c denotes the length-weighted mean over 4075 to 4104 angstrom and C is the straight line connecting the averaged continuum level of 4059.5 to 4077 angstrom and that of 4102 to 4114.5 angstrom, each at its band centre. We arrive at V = 0.05 mag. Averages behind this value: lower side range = 21.2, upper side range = 15.3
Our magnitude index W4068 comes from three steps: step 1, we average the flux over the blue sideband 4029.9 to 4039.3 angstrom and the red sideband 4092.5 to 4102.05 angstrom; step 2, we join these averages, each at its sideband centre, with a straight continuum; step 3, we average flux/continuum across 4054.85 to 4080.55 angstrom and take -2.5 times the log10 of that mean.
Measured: -0.216 mag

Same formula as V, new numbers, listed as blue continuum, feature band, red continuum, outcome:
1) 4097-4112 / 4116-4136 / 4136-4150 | -0.18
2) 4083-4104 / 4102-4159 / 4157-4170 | -0.01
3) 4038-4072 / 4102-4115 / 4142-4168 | 0.39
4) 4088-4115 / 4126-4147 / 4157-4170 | -0.11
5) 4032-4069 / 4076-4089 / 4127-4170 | 0.10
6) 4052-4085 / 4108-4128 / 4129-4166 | 0.07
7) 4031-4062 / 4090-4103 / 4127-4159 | 0.44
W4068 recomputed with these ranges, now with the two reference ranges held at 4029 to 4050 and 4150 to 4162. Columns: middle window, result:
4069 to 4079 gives 0.031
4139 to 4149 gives -0.016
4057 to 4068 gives -0.079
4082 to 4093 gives 0.128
